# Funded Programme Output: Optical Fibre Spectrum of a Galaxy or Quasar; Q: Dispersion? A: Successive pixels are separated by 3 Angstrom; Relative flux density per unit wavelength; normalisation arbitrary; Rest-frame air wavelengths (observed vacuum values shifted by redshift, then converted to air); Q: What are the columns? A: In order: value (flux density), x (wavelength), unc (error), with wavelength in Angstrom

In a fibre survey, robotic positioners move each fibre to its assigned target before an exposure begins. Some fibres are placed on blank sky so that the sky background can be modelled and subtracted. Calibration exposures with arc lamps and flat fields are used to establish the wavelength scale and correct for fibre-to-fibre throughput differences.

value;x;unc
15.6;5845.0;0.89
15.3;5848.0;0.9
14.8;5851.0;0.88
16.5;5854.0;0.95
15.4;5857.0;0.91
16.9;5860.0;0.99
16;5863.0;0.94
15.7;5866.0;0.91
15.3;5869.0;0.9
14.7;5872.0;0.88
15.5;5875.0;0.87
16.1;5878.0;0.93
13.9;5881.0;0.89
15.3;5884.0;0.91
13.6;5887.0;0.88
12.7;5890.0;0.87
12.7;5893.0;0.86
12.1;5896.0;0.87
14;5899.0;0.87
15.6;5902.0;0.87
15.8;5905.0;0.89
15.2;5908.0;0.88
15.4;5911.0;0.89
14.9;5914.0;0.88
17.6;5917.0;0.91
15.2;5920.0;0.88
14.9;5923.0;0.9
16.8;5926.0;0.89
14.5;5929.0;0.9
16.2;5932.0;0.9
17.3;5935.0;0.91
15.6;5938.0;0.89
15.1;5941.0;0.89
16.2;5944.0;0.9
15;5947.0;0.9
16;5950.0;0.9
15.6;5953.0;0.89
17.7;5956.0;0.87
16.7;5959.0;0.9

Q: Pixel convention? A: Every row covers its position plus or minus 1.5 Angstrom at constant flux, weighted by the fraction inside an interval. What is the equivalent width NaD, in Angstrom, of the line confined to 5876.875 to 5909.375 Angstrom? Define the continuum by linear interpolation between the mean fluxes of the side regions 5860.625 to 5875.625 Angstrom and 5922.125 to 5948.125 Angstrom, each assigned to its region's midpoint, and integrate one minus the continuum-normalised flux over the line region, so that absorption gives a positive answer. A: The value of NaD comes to 2.84 Angstrom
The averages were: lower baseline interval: 15.5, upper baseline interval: 15.8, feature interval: 14.2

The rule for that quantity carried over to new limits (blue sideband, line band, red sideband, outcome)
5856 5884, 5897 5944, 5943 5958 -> 0.88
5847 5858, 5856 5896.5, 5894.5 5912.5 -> 1.01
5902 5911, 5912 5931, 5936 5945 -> -0.09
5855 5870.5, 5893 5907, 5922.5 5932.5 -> 1.33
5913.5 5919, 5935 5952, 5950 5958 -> 0.79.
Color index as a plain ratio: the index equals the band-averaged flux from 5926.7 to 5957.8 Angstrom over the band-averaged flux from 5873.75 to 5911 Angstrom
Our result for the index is 1.1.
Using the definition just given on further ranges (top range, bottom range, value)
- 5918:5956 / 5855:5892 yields 1.05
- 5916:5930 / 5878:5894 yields 1.14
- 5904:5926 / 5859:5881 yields 1.00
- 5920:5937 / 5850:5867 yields 1.00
